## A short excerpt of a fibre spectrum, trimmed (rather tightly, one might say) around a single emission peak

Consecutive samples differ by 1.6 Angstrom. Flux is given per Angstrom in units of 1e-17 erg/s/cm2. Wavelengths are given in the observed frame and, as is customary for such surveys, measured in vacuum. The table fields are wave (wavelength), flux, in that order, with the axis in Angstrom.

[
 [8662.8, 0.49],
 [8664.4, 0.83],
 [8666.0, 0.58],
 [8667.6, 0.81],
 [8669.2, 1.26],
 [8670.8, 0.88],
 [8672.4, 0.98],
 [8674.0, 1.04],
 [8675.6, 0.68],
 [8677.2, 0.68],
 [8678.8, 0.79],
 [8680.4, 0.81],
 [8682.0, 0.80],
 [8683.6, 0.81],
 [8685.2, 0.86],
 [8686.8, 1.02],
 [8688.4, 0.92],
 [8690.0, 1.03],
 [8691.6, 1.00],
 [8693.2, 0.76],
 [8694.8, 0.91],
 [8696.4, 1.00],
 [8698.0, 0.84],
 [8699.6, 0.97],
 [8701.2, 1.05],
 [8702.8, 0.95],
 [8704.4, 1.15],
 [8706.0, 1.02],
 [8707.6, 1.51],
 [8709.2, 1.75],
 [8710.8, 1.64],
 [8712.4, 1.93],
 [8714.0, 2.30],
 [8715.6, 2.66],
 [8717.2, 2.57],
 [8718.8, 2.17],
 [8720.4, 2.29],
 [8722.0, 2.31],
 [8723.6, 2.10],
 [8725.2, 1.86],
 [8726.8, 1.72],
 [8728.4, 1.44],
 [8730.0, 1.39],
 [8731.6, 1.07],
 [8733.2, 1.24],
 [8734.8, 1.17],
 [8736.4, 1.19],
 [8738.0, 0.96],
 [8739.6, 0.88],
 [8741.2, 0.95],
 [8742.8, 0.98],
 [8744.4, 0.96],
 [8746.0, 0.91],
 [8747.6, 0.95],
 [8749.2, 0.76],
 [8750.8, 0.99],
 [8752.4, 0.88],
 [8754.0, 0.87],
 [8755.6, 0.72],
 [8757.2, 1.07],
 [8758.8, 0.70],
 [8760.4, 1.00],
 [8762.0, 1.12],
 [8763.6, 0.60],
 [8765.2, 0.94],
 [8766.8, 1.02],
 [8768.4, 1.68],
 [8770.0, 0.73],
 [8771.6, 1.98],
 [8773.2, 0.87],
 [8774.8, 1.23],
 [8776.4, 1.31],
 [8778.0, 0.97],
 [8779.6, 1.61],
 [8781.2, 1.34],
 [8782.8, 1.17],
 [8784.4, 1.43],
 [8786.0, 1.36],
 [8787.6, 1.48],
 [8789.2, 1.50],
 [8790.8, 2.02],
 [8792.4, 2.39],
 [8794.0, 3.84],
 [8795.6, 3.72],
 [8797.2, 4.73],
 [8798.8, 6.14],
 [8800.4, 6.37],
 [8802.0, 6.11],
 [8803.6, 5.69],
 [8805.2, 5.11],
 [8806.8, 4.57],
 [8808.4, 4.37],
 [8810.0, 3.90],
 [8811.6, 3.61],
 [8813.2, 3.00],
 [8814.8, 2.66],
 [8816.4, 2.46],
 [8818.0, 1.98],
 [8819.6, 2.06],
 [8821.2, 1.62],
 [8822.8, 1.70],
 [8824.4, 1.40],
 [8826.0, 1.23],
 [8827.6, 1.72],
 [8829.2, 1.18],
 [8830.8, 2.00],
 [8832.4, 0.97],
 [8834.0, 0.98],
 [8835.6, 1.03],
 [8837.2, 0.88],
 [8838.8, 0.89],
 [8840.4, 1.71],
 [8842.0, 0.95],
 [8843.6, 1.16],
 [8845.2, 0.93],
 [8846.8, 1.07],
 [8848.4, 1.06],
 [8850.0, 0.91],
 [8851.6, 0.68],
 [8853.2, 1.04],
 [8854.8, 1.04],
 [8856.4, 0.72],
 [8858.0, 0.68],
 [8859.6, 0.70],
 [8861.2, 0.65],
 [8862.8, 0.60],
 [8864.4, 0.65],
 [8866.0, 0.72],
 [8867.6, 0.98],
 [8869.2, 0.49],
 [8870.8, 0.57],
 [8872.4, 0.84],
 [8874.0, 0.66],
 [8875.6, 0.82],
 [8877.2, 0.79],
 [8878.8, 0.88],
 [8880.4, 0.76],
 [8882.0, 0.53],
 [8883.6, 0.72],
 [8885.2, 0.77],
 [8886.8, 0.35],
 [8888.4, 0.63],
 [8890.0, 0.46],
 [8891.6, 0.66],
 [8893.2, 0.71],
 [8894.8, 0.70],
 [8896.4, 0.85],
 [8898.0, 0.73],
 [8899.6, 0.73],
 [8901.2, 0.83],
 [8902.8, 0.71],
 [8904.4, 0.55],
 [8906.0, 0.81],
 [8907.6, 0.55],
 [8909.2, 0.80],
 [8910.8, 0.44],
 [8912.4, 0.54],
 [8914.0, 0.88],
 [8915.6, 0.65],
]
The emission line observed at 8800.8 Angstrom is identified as [O III]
